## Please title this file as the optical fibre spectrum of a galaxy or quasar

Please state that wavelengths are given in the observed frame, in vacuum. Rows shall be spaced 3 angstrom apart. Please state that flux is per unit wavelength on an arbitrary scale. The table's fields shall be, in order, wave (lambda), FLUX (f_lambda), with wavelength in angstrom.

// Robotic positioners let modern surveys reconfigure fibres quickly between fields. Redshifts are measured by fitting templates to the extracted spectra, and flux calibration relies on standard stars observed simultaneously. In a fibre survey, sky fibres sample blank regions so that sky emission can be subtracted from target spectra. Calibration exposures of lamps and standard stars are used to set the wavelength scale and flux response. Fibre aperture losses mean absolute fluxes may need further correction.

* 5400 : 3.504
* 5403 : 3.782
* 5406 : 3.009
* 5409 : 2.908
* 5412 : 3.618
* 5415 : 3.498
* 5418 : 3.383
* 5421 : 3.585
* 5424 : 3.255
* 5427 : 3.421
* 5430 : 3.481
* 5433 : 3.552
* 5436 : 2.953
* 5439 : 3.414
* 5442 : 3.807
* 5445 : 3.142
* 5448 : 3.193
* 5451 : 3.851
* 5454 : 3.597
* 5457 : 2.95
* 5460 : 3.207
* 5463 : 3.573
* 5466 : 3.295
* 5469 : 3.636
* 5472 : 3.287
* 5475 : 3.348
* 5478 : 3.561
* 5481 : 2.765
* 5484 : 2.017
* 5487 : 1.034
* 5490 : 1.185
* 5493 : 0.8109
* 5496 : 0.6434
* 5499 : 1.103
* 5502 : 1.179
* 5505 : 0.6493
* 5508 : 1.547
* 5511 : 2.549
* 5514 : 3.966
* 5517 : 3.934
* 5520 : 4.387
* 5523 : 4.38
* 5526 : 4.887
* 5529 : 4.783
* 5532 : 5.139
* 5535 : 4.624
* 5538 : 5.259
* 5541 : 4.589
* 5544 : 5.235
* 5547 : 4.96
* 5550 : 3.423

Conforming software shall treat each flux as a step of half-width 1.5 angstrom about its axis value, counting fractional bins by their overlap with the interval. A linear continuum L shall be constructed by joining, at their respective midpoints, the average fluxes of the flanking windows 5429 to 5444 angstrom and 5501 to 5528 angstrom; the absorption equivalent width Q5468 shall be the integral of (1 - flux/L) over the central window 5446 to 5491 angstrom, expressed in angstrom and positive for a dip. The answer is 4.4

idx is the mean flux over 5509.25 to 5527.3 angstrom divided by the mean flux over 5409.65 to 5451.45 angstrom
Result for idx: 1.2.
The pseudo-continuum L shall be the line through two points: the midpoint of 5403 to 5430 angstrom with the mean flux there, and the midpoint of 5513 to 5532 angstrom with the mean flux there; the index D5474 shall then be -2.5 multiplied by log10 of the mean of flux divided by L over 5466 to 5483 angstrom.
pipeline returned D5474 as 0.21 mag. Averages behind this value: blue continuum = 3.37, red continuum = 4.46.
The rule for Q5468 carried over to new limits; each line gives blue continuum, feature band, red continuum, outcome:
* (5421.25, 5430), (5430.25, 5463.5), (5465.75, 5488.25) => -2.2 angstrom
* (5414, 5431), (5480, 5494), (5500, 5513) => 3.3 angstrom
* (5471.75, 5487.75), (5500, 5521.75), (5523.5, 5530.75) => 8.3 angstrom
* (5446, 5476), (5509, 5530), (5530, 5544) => 2.5 angstrom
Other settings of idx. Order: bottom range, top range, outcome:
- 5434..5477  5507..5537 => 1.21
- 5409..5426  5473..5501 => 0.54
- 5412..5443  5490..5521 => 0.58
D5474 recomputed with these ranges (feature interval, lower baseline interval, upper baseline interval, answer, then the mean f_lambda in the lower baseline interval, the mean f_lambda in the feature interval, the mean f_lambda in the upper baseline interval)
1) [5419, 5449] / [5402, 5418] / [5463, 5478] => 0.00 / 3.35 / 3.38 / 3.43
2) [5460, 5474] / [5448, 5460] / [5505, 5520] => -0.04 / 3.4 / 3.42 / 2.9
